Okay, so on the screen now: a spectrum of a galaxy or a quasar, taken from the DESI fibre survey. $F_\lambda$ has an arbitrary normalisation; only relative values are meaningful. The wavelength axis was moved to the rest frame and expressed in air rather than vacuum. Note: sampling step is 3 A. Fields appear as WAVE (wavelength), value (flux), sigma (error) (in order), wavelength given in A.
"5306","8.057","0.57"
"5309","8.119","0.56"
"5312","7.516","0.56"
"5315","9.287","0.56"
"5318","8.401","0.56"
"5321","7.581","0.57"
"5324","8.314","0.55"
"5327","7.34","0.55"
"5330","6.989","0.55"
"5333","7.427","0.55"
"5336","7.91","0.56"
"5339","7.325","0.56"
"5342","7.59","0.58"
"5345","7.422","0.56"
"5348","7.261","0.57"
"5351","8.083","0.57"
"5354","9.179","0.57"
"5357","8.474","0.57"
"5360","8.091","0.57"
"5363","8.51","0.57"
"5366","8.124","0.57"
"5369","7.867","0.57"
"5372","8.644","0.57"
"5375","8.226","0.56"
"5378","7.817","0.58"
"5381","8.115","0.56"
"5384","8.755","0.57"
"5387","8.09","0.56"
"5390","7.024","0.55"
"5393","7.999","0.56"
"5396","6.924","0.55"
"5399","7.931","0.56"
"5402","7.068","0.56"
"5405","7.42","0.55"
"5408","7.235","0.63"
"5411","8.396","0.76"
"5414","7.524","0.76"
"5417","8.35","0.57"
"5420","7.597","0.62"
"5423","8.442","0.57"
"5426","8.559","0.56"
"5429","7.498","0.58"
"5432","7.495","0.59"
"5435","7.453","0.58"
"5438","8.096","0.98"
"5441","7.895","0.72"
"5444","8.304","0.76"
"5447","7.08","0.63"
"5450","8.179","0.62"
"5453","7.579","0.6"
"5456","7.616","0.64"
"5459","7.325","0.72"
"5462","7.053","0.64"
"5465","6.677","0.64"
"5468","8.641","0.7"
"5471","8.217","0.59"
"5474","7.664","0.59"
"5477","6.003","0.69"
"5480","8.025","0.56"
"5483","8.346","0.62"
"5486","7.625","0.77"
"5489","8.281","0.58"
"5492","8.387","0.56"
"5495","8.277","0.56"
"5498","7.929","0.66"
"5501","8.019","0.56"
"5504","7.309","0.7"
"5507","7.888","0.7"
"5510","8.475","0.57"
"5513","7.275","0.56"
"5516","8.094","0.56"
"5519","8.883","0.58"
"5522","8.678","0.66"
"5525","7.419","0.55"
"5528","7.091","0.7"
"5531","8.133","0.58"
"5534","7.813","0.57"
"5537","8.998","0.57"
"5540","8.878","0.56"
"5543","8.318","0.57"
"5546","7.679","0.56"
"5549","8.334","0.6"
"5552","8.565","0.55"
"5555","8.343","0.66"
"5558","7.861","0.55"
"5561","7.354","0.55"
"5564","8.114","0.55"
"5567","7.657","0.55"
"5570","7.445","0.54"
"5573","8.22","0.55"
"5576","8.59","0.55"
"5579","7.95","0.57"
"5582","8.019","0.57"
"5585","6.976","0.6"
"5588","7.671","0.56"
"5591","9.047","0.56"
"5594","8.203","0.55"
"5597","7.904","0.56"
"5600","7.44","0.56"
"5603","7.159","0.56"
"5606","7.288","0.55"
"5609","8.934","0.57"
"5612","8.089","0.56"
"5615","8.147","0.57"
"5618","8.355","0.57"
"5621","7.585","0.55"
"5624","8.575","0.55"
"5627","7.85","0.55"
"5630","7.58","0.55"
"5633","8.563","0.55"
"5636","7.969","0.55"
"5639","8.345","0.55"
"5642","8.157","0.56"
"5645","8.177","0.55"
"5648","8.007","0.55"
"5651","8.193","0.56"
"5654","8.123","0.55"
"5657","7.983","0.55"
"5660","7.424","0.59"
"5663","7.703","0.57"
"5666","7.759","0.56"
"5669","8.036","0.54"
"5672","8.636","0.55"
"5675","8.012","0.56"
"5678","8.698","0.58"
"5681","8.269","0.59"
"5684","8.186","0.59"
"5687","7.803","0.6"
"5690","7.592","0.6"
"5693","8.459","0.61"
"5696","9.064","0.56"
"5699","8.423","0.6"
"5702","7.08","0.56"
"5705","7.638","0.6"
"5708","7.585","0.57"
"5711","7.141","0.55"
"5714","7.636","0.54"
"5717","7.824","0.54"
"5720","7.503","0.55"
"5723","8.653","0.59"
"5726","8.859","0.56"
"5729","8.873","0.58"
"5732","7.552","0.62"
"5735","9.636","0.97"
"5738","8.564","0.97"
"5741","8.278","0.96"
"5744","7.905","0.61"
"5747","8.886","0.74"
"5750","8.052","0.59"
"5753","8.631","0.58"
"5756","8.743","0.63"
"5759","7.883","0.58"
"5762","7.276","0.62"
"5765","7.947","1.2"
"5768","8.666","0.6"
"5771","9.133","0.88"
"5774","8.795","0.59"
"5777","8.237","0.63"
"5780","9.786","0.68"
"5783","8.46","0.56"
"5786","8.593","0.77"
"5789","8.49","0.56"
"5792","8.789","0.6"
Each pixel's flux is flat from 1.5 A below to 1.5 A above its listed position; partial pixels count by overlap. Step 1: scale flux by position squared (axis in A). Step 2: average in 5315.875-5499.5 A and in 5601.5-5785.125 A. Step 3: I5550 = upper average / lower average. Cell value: 1.16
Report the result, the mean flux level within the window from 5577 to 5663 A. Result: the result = 7.99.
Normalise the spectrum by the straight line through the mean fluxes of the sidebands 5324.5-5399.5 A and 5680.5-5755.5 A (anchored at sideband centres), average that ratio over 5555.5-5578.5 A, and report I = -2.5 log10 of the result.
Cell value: 0.02 mag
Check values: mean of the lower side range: 7.89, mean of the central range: 7.91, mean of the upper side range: 8.17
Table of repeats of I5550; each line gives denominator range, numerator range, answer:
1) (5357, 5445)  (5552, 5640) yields 1.08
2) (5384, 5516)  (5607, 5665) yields 1.11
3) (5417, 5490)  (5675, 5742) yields 1.15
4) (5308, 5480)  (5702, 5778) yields 1.19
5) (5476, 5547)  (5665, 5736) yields 1.08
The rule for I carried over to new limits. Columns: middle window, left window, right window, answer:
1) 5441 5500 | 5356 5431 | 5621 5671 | 0.03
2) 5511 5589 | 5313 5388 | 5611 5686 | 0.01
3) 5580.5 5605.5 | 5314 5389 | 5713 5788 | 0.06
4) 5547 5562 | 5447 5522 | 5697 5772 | -0.02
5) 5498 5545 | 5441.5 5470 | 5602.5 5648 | -0.04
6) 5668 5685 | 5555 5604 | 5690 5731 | -0.04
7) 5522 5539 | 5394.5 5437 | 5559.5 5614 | -0.02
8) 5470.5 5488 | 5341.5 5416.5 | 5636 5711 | 0.05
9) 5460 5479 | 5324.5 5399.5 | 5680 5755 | 0.08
